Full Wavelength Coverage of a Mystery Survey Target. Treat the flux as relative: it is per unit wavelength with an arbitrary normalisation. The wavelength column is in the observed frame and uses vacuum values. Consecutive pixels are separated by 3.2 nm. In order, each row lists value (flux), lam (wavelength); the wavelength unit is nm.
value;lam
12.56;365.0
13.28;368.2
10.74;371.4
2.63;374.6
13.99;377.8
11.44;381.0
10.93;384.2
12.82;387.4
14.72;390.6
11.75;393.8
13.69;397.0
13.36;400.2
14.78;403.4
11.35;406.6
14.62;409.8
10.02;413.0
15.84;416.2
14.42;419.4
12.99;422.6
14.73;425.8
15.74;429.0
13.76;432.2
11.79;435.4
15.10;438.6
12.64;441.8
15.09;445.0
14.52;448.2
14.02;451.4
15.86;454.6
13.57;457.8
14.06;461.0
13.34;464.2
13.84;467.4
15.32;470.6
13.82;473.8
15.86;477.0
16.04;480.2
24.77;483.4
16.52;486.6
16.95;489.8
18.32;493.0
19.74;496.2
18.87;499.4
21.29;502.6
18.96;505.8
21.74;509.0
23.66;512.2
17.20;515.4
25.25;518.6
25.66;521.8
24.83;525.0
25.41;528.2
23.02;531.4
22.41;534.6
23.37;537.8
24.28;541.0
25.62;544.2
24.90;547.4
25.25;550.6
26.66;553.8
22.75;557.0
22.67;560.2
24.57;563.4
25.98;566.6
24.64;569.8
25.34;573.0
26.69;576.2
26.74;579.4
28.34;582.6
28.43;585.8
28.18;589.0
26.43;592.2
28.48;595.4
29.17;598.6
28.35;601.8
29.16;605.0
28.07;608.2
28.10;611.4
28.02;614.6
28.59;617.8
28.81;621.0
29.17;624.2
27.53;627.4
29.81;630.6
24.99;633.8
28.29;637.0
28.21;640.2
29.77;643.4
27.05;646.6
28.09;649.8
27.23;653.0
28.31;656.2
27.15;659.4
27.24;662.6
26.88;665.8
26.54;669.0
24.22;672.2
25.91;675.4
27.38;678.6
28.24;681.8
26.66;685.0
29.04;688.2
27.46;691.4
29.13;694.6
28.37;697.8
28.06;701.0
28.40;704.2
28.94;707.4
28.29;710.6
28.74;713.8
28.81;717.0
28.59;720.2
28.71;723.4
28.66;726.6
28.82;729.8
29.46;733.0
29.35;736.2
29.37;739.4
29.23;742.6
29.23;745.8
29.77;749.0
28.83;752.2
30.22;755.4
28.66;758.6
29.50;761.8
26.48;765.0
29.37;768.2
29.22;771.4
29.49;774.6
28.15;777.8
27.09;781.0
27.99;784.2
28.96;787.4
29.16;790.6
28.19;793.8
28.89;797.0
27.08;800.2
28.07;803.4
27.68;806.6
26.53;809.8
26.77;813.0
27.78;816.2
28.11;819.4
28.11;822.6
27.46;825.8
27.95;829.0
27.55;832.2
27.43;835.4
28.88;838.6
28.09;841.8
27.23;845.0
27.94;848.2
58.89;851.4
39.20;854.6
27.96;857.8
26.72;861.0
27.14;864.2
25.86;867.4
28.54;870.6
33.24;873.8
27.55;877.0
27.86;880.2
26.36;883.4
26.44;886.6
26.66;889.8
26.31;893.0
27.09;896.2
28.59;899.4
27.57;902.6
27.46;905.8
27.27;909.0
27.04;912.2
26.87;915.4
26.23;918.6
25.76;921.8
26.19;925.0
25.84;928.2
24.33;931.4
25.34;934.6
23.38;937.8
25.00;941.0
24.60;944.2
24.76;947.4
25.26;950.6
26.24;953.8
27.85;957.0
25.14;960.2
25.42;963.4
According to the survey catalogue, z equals 0.298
